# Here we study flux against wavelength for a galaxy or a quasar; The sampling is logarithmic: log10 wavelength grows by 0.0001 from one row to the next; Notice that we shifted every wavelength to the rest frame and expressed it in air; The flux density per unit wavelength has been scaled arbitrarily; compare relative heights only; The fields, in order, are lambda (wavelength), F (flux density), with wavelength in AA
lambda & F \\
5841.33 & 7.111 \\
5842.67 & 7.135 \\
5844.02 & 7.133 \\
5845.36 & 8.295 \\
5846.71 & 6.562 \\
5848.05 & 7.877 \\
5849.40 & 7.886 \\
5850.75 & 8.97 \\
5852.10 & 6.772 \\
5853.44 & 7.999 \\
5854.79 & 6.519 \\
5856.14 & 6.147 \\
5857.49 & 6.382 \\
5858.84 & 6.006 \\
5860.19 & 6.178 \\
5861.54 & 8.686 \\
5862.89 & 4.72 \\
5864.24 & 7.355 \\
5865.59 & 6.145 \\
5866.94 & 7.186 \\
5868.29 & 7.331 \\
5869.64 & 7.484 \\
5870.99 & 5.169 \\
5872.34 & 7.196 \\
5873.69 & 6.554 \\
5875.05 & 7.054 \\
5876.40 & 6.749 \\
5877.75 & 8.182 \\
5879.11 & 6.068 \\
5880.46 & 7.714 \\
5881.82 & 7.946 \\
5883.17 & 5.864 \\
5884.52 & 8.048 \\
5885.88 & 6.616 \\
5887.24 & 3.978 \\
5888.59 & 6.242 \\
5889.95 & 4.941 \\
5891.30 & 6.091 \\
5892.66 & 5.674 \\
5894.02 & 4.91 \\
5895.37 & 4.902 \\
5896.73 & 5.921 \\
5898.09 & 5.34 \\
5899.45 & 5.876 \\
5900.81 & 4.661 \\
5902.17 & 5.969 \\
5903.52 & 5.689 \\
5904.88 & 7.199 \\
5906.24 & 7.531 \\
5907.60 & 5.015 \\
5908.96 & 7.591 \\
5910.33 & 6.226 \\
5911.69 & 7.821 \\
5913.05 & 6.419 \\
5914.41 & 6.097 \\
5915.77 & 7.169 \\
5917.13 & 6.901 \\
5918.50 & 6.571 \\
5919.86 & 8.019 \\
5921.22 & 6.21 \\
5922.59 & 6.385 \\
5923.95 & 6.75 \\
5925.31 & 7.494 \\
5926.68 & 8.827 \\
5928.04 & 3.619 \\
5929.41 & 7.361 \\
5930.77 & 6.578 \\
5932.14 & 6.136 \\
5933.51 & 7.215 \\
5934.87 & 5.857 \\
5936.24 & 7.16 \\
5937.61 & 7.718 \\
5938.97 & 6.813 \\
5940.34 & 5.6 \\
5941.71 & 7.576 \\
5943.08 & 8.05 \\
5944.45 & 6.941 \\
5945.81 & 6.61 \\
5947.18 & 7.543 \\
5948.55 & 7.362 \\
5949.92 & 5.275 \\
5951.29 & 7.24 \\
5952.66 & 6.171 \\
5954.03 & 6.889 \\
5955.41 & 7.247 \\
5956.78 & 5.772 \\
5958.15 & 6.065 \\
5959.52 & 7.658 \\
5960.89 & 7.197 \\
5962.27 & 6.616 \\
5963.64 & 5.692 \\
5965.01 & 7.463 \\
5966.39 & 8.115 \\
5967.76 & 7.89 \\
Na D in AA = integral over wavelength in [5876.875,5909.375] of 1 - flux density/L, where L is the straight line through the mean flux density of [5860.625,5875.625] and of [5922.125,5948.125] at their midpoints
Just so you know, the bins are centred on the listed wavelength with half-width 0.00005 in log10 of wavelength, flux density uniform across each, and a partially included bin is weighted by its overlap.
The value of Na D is 3.2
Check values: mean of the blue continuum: 6.8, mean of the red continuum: 6.87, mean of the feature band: 6.16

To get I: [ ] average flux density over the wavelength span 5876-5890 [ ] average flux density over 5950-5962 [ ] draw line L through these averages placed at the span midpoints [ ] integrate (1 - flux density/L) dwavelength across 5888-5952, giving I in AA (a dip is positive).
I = 1.7 AA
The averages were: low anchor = 6.64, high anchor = 6.69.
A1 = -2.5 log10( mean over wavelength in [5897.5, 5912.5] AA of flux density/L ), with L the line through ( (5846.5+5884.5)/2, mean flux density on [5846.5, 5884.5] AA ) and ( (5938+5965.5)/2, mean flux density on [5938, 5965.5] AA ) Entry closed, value 0.103 mag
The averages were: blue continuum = 6.98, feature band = 6.27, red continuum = 6.8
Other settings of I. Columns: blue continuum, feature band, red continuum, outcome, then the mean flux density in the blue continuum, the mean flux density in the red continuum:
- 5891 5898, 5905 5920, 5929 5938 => -1.8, 5.45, 6.82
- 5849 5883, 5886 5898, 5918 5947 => 2.6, 6.95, 6.85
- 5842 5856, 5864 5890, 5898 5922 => 1.1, 7.46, 6.49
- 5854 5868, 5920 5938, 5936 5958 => 0.1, 6.56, 6.85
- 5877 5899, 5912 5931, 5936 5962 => -0.6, 6.15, 6.88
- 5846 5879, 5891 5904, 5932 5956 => 2.7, 6.95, 6.87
